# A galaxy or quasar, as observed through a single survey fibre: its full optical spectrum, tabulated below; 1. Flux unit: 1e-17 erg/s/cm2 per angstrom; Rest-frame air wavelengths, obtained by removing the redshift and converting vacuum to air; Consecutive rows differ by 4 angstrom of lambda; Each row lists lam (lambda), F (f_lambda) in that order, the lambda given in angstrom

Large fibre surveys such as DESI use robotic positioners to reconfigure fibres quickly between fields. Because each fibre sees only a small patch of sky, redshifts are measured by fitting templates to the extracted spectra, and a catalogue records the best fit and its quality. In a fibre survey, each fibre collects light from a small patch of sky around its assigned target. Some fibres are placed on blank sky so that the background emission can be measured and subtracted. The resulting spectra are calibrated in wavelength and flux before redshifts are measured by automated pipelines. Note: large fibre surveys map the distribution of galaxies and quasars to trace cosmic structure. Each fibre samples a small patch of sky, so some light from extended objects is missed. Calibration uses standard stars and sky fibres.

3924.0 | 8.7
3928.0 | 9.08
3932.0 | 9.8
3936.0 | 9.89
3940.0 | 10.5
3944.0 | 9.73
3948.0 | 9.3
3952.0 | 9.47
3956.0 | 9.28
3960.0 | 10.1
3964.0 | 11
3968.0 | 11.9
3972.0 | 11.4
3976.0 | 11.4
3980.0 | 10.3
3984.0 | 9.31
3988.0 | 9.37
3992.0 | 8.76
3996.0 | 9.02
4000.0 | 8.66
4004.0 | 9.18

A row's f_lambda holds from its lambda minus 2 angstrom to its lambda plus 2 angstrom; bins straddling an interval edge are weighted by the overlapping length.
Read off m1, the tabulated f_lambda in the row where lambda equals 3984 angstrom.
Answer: 9.31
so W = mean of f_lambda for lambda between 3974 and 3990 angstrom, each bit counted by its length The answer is 10.1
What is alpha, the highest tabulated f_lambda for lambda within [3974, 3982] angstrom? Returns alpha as 11.4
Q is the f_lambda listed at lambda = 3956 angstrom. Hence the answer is 9.28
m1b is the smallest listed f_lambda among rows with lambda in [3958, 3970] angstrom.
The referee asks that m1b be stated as 10.1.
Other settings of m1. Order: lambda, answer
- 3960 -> 10.1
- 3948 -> 9.3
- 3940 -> 10.5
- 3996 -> 9.02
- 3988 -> 9.37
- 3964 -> 11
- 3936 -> 9.89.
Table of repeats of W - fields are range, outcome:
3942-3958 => 9.45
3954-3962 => 9.69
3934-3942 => 10.2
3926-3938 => 9.59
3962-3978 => 11.4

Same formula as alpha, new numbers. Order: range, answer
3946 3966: 11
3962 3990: 11.9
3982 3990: 9.37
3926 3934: 9.8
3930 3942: 10.5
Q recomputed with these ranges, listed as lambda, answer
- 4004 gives 9.18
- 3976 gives 11.4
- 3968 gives 11.9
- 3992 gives 8.76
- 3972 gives 11.4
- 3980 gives 10.3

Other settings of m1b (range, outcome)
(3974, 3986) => 9.31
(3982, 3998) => 8.76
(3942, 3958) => 9.28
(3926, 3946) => 9.08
